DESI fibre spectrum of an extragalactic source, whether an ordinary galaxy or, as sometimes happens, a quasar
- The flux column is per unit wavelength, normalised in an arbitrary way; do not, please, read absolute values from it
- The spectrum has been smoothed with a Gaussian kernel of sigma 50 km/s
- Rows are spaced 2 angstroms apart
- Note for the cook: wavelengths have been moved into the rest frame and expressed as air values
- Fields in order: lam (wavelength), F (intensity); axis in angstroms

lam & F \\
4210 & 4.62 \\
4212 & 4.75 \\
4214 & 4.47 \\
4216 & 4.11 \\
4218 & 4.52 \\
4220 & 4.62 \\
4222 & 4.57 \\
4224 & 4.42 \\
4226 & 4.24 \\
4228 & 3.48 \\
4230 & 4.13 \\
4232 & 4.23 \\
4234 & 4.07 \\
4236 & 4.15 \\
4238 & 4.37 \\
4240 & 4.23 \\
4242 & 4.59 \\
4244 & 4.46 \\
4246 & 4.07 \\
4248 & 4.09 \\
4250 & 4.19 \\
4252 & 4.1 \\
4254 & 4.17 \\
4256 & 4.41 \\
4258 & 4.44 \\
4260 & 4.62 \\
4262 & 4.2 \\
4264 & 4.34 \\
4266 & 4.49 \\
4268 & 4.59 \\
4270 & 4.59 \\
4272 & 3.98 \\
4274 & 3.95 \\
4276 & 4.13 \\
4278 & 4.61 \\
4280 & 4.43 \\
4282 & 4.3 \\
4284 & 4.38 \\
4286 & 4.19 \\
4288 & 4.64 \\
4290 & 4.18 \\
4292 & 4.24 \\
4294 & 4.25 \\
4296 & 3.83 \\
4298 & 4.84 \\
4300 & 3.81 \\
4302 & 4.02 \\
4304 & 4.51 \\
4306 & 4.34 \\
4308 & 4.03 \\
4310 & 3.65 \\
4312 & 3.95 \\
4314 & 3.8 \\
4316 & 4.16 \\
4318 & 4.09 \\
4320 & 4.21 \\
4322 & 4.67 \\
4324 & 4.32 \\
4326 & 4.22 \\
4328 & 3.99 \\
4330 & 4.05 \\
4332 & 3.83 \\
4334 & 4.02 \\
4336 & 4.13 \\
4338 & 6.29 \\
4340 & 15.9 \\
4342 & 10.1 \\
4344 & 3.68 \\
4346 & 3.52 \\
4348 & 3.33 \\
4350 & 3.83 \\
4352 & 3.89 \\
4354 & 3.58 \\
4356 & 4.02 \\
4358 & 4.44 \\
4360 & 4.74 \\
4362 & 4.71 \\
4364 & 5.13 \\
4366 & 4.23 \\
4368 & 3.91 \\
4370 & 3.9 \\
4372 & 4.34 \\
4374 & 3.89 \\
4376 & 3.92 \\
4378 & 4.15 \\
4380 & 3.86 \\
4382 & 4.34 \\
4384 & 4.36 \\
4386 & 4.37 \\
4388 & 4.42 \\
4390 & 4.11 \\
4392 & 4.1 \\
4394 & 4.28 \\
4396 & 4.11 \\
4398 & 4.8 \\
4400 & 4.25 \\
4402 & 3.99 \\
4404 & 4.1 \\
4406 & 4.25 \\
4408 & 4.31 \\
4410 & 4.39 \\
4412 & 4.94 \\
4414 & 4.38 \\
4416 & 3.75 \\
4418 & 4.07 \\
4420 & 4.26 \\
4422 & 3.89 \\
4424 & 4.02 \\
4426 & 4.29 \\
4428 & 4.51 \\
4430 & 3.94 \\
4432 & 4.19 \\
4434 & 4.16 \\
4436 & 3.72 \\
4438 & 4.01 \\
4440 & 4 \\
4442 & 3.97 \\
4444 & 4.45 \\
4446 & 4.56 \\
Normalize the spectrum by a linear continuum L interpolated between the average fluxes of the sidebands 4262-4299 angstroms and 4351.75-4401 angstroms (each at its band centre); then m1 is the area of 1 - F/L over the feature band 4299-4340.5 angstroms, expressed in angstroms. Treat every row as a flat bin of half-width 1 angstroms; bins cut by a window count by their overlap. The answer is -3.3 angstroms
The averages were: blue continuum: 4.33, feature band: 4.63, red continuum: 4.24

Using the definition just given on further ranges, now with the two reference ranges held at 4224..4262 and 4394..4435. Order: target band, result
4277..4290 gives -0.5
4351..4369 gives -0.3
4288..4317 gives 0.7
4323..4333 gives 0.4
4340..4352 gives -4.2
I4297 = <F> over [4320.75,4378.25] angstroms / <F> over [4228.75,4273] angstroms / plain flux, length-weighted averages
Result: 1.12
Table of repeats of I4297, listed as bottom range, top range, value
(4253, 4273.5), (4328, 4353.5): 1.25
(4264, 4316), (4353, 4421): 1.00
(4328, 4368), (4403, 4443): 0.82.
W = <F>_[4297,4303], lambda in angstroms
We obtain 4.22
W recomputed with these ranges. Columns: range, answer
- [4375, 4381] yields 3.98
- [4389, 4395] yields 4.16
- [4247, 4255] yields 4.14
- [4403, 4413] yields 4.4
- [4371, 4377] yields 4.05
